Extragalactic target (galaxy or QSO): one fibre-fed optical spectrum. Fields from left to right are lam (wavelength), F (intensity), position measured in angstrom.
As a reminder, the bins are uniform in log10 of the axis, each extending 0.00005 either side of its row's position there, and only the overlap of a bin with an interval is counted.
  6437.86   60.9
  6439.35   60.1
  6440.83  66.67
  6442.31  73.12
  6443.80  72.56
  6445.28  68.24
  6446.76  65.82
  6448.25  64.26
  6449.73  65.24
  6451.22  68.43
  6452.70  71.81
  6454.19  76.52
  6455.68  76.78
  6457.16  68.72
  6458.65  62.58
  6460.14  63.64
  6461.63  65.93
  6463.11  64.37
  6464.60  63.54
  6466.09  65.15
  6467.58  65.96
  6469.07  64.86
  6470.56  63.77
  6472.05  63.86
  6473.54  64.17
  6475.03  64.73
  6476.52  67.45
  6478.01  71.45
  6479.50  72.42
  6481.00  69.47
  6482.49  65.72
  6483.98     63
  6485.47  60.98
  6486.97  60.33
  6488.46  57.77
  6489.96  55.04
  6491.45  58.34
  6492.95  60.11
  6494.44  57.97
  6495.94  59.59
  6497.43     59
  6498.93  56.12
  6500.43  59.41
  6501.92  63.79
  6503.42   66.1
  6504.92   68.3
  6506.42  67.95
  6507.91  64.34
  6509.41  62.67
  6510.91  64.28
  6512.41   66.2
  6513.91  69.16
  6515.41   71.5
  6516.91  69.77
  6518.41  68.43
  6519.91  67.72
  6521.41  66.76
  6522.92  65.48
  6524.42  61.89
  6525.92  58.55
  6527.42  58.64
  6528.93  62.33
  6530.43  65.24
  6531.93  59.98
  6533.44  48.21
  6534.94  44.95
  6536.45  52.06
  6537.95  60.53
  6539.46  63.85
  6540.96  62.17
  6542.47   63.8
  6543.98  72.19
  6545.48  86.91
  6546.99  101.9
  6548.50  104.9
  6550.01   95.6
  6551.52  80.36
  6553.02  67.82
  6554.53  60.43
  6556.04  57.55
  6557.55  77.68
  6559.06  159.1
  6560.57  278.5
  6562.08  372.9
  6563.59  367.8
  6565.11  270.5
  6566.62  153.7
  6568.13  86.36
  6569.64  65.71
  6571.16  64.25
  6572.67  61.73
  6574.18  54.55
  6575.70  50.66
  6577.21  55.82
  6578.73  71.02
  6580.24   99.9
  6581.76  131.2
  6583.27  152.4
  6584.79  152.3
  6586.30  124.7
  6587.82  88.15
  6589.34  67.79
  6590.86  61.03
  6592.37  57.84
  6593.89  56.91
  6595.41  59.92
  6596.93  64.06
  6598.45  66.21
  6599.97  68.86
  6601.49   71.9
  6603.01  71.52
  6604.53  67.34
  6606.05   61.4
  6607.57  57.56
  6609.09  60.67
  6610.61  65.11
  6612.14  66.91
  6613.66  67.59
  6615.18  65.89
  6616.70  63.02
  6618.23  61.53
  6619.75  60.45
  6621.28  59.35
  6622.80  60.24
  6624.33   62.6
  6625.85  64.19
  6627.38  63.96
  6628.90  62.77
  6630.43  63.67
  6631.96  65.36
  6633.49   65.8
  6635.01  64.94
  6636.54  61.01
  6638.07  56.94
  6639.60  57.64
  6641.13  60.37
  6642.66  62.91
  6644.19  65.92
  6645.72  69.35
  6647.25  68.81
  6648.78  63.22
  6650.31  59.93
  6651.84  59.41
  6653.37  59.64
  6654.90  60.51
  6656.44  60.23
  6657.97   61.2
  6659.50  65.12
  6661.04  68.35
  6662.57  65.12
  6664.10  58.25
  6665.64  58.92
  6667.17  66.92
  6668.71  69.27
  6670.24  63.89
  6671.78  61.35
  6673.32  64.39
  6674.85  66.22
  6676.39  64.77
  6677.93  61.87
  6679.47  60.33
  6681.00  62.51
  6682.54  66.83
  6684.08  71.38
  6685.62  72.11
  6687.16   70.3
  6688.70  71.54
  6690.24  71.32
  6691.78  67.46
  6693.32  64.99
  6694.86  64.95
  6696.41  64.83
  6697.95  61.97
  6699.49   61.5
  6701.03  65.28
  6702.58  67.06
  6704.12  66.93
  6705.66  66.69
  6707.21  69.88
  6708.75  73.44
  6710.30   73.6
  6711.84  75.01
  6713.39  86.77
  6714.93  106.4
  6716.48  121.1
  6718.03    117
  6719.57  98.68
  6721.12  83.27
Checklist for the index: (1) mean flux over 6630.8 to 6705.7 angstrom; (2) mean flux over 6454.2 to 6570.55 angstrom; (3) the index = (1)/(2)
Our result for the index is 0.79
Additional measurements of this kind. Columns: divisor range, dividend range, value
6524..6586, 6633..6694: 0.62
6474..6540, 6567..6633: 1.16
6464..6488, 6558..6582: 2.23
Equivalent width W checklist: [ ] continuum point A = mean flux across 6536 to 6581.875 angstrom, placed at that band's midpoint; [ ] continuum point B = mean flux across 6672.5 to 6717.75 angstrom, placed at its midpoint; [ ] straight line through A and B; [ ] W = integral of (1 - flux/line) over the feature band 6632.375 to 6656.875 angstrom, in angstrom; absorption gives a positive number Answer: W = 6.8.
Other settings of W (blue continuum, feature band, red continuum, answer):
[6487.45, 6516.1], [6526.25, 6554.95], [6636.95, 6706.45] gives -2.8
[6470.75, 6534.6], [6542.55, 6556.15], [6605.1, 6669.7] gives -3.9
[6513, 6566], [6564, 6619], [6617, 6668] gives -1.3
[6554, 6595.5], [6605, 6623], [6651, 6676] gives 6.2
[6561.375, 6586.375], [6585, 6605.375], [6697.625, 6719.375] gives 8.7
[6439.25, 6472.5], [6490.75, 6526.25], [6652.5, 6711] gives 1.5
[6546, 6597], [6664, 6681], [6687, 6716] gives 3.7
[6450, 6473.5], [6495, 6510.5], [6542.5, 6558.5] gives 2.2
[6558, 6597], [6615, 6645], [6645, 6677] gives 8.2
